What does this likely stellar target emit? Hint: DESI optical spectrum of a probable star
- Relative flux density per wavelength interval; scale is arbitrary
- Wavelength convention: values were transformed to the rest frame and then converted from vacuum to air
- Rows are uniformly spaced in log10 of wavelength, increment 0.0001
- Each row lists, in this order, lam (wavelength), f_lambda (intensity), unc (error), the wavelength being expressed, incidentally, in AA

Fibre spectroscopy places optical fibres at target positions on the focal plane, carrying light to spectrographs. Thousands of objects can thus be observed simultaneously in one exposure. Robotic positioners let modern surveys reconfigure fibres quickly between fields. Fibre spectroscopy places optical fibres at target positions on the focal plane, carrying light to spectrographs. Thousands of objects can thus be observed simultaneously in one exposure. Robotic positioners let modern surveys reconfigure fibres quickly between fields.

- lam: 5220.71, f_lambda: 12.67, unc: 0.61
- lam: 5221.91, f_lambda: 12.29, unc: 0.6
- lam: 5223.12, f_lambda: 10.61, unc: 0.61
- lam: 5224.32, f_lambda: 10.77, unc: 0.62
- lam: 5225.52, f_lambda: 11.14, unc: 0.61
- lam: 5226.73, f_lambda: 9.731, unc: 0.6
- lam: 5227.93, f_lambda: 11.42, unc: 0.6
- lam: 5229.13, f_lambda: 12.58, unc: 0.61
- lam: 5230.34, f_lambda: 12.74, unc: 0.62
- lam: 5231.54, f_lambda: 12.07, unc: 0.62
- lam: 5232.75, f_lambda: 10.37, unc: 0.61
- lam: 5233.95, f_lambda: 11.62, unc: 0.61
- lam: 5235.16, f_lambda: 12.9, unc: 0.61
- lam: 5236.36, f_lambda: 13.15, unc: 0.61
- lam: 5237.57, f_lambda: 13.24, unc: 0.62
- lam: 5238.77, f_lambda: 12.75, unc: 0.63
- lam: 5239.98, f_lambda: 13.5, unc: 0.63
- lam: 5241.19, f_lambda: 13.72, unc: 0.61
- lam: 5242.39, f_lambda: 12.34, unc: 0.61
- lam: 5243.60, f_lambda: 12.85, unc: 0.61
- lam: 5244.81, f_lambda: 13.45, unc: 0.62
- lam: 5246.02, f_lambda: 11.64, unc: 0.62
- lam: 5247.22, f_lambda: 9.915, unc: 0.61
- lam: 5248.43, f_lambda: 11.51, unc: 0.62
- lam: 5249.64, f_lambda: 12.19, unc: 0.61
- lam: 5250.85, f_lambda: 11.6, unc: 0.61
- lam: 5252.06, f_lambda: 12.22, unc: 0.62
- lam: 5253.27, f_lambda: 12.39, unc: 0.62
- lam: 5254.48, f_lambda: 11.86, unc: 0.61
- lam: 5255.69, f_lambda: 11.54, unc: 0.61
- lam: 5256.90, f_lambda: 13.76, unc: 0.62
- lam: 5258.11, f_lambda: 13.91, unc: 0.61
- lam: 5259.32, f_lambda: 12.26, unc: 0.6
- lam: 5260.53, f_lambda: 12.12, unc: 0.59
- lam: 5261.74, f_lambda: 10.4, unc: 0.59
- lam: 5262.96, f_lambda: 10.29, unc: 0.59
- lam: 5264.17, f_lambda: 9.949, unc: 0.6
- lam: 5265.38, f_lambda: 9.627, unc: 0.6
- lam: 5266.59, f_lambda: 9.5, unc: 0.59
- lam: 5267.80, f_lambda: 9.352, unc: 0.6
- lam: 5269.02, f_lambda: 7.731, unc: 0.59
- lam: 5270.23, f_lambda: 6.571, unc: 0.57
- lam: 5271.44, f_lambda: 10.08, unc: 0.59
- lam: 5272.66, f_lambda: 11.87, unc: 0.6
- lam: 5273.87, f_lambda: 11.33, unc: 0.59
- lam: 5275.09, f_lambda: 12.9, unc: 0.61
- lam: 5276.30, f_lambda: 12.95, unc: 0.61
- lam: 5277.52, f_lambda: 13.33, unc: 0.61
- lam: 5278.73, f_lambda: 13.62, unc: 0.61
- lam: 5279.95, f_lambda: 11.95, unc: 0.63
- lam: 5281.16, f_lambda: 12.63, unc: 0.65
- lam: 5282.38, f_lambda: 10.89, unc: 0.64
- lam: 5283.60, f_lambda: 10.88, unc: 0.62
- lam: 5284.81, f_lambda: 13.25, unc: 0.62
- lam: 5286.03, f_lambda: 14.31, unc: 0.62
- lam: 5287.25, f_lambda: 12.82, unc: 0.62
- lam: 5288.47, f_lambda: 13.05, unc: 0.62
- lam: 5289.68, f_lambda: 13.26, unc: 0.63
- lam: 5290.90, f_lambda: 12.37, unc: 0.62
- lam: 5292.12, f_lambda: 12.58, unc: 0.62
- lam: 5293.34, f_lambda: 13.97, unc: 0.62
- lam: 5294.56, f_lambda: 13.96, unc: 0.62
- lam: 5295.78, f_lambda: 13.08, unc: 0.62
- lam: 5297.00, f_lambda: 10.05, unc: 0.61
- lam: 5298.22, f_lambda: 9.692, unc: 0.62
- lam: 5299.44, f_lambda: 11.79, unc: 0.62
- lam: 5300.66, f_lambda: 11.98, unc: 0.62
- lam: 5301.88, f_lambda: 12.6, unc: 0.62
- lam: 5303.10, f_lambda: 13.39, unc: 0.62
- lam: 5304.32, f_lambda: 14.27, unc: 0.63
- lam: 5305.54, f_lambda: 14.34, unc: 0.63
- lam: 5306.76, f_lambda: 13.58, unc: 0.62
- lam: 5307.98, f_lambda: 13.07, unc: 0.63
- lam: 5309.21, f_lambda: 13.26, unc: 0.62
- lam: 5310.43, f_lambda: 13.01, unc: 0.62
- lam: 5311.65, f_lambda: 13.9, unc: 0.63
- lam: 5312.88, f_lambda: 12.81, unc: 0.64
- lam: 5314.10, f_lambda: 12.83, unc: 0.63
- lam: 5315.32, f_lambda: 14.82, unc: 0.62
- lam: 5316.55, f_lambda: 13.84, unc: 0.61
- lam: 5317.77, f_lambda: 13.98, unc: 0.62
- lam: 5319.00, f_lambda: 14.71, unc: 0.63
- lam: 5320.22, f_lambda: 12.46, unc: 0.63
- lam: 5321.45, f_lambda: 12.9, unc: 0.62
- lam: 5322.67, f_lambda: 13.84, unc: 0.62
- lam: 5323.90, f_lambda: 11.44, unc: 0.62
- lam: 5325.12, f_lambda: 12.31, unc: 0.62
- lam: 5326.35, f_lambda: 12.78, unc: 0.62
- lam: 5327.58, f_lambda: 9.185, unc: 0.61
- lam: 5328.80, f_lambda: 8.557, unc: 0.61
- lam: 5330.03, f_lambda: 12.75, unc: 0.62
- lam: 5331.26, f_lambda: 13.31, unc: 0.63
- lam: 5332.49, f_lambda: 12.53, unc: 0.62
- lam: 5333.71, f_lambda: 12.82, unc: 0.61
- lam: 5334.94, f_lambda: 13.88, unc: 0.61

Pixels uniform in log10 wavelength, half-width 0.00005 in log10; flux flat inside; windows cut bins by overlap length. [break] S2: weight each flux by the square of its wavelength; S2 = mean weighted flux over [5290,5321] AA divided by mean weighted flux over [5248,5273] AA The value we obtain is 1.21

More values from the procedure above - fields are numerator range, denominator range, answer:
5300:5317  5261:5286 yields 1.23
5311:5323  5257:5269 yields 1.29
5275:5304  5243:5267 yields 1.09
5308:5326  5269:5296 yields 1.10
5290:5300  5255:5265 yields 1.05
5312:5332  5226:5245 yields 1.06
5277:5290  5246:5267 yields 1.12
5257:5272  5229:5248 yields 0.84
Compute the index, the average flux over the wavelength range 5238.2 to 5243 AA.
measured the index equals 13.1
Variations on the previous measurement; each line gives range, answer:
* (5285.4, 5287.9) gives 13.5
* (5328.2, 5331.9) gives 11.5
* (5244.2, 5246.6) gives 12.5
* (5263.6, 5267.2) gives 9.71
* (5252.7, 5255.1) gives 12.1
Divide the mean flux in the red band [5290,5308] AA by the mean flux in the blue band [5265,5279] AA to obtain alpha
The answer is 1.19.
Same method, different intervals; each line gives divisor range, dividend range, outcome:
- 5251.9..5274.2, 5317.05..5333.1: 1.14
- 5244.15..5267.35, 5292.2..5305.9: 1.09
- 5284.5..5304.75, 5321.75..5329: 0.91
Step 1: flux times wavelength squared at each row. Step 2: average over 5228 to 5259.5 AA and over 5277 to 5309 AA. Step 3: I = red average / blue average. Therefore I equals 1.05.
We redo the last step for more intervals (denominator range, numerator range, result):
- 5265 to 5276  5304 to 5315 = 1.37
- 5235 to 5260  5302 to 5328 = 1.08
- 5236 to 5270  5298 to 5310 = 1.13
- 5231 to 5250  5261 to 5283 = 0.89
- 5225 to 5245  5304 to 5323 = 1.14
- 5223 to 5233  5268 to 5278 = 0.96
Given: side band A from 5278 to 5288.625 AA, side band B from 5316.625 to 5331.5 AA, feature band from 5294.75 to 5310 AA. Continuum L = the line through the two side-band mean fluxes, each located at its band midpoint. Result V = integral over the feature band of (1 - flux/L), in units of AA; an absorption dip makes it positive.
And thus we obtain -0.2 AA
